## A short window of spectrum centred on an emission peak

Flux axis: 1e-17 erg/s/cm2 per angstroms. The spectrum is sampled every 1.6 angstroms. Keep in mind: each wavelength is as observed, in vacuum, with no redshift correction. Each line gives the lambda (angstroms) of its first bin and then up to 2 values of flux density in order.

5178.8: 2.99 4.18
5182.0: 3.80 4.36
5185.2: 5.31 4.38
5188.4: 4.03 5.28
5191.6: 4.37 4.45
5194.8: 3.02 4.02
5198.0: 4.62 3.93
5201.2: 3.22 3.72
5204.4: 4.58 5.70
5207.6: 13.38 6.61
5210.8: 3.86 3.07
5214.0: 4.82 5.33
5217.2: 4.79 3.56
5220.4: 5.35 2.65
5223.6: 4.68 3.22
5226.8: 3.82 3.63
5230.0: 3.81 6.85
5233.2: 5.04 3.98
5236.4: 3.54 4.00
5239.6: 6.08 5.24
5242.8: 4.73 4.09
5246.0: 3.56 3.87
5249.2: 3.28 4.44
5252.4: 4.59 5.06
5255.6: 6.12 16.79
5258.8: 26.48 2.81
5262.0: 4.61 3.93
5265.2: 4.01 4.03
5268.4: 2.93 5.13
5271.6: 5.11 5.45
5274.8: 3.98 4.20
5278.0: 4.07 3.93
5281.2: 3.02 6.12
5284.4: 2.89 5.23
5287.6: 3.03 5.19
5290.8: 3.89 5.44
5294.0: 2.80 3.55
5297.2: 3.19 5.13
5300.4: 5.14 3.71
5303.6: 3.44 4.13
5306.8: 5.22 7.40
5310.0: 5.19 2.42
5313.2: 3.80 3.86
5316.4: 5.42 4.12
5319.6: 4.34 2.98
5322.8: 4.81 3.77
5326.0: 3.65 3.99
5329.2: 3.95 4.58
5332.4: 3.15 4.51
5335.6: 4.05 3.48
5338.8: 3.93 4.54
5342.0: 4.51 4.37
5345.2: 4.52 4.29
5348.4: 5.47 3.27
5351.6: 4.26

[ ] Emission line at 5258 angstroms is [O III]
